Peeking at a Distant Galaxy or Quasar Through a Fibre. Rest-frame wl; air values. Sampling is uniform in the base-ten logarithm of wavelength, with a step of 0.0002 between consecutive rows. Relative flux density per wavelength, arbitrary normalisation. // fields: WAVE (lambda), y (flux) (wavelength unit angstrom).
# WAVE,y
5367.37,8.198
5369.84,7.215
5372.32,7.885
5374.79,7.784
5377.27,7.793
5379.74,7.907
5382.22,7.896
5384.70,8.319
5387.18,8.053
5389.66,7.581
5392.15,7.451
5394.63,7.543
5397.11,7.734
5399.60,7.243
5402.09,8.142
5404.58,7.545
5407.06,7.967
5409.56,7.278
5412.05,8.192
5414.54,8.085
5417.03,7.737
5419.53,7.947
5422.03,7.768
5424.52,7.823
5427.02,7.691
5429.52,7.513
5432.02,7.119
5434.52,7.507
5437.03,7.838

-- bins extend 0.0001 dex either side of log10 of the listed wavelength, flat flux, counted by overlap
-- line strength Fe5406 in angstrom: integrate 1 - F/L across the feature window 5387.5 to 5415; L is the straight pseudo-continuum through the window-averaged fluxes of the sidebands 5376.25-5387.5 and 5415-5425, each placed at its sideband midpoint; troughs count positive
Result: 0.7 angstrom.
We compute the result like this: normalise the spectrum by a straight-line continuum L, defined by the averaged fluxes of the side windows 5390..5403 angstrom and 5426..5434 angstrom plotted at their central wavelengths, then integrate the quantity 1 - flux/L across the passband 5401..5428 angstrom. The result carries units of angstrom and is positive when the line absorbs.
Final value -1.1 angstrom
